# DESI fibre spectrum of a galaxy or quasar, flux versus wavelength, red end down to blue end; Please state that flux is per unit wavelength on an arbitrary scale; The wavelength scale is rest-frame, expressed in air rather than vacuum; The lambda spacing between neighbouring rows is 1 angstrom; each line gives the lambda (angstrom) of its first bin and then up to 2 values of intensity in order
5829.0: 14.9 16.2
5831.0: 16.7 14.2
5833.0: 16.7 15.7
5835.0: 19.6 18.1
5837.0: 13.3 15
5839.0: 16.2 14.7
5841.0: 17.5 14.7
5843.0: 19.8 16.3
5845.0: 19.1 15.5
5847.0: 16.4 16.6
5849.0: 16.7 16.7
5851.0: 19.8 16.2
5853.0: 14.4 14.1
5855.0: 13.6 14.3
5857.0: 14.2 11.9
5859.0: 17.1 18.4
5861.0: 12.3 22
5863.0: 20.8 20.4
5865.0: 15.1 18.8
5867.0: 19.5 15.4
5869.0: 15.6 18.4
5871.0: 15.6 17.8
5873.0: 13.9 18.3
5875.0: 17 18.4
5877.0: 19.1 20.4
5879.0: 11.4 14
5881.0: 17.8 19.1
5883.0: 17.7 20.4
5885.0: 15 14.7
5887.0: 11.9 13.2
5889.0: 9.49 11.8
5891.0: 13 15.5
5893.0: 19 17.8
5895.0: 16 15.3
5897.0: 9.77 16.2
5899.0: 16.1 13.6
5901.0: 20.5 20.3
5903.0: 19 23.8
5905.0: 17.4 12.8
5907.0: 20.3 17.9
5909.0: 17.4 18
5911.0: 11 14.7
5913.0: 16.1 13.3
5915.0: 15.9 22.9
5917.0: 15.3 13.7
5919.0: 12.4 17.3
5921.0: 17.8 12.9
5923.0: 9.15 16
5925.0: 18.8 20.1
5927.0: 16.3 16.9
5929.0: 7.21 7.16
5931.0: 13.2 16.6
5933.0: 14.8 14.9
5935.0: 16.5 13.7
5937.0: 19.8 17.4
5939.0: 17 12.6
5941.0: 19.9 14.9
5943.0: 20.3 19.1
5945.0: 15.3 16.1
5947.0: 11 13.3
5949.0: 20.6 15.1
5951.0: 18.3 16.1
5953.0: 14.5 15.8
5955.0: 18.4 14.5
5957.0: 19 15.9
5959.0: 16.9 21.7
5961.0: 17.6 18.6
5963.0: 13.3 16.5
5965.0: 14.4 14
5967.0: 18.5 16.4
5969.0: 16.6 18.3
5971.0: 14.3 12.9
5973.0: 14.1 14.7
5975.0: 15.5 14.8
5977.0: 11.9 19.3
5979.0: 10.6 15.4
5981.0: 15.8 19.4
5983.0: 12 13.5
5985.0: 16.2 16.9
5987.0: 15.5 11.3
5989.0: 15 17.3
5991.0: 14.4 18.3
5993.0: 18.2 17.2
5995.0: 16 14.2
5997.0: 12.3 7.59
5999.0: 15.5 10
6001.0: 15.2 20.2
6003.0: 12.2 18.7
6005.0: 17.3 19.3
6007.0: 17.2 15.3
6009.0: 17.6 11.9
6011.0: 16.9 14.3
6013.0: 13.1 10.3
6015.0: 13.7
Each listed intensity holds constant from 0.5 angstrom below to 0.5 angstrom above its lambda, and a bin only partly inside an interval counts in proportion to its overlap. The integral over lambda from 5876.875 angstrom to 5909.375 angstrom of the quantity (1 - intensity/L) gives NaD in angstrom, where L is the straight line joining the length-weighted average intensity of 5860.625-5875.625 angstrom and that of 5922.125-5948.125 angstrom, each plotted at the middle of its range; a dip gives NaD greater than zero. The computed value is 0.7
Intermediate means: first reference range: 17.4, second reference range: 15.3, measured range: 16.3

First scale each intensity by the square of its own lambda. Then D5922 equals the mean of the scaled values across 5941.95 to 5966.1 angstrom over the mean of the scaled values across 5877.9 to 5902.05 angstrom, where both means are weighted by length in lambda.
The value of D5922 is 1.09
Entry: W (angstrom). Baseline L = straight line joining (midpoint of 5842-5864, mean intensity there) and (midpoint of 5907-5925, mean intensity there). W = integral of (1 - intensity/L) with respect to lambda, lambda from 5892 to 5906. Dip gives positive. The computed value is -1.1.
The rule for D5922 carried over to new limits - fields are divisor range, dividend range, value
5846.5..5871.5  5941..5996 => 1.00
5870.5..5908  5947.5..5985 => 1.00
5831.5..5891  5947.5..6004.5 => 1.00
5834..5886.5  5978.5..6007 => 0.95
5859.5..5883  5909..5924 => 0.88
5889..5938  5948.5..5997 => 1.03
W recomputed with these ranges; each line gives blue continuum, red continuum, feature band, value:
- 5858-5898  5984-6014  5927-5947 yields 0.52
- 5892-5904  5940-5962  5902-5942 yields 2.35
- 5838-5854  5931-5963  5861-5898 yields 0.56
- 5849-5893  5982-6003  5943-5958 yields -0.99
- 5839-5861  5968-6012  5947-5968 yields -1.45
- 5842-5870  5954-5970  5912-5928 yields 0.88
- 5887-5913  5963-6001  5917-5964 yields -1.20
